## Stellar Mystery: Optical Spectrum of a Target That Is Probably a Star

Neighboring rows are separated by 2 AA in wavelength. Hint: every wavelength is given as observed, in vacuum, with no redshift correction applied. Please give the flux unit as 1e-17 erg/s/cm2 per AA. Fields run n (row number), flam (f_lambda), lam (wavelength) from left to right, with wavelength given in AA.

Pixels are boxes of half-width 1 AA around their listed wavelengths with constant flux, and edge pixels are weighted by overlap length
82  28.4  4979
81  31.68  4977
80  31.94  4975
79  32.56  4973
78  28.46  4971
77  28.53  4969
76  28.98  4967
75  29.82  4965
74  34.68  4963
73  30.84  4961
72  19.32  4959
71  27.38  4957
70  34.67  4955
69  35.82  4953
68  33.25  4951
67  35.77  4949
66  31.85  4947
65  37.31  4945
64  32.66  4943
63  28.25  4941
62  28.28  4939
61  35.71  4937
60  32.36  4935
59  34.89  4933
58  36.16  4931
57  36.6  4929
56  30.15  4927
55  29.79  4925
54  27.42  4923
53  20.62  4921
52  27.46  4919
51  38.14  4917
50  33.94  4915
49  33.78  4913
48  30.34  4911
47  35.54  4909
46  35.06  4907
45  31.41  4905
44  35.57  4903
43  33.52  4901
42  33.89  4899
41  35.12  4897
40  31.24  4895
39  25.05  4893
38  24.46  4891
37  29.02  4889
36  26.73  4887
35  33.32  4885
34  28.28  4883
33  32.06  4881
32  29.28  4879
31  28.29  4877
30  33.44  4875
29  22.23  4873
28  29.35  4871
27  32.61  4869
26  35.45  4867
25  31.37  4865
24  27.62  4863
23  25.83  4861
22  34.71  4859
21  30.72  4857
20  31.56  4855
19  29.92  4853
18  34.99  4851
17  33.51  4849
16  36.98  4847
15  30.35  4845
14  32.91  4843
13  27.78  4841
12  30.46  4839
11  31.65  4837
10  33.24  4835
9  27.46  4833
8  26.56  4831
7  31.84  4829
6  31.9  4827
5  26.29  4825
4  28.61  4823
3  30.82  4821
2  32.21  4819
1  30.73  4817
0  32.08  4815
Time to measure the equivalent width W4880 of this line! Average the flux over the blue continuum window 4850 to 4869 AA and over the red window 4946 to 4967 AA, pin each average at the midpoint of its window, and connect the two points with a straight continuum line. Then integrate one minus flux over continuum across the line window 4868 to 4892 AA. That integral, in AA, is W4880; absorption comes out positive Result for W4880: 1.75 AA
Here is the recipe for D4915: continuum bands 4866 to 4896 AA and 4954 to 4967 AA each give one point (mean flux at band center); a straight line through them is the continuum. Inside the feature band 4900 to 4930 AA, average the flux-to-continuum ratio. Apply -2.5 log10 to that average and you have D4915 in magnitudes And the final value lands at -0.09 mag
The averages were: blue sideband 29.4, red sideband 29.4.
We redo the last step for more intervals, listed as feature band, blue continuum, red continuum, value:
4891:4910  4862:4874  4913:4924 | -0.09 mag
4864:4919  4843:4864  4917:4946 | 0.01 mag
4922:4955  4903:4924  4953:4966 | -0.08 mag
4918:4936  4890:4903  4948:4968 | 0.01 mag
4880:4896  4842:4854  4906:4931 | 0.13 mag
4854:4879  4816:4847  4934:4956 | 0.04 mag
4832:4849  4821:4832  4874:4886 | -0.07 mag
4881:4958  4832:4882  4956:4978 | -0.06 mag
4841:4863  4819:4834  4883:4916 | -0.06 mag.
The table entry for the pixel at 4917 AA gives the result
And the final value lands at 38.14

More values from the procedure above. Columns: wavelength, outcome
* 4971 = 28.46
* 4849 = 33.51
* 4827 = 31.9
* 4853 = 29.92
